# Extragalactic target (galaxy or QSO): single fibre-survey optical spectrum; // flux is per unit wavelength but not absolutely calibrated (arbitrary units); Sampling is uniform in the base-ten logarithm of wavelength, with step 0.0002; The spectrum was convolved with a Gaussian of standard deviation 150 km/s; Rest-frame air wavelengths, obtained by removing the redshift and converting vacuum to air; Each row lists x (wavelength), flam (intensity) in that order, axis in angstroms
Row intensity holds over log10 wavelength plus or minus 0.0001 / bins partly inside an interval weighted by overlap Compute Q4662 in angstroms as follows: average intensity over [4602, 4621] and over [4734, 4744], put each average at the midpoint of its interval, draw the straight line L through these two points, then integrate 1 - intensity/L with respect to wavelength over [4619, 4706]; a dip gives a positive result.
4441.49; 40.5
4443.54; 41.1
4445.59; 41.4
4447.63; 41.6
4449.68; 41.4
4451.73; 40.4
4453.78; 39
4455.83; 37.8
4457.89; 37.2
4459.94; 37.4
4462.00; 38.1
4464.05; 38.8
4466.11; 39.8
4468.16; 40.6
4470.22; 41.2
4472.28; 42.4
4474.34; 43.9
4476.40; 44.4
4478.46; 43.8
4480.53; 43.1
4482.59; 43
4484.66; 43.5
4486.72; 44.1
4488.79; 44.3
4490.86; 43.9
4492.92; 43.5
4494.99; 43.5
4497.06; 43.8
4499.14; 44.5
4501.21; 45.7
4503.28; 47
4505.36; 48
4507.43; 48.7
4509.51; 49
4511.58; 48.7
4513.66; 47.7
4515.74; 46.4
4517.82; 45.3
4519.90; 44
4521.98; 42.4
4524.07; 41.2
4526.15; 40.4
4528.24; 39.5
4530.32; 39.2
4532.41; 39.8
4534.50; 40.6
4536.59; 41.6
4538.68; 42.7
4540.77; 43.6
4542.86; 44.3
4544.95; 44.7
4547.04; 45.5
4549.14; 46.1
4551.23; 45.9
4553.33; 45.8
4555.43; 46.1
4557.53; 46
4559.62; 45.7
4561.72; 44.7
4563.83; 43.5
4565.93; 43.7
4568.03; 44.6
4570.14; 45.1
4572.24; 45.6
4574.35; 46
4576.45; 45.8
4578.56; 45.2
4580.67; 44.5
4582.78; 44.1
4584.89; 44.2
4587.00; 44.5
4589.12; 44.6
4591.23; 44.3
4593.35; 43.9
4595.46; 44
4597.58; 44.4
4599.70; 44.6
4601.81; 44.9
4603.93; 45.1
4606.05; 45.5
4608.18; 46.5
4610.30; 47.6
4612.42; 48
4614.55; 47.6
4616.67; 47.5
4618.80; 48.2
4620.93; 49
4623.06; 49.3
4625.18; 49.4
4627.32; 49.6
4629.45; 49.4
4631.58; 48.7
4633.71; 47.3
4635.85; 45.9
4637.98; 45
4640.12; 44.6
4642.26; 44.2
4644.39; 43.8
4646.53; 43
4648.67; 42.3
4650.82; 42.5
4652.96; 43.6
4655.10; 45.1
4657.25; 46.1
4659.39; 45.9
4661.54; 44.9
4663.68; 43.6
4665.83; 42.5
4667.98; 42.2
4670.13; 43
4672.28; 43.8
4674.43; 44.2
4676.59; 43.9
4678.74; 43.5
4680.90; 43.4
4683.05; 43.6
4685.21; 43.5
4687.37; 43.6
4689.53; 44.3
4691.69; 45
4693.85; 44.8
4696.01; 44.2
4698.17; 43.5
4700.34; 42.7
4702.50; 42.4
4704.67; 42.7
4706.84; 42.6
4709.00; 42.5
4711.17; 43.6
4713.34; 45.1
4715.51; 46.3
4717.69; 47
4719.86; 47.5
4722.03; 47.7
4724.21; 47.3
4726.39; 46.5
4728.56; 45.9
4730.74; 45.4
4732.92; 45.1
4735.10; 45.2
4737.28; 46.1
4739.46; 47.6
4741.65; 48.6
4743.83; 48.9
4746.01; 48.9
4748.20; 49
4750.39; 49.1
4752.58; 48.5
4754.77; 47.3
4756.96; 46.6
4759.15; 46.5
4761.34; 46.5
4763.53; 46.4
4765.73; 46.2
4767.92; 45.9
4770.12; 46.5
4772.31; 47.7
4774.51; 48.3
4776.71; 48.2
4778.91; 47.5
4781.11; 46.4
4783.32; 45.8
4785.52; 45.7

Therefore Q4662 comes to 4.2 angstroms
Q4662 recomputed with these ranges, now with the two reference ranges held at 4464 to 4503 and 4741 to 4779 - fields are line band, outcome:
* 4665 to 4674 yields 0.62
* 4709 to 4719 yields 0.35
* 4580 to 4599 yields 0.26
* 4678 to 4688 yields 0.62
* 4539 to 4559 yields -0.44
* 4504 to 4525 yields -1.18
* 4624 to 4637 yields -0.81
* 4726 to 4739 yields 0.39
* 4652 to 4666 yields 0.40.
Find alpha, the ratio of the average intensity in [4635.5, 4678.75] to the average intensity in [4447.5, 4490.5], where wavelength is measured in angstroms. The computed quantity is 1.1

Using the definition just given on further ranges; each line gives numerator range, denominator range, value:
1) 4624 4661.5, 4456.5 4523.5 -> 1.05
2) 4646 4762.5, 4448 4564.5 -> 1.04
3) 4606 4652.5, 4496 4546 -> 1.06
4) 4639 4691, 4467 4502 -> 1.01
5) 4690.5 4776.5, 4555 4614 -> 1.02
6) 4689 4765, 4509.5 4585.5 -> 1.04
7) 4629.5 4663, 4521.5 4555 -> 1.05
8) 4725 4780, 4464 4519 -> 1.06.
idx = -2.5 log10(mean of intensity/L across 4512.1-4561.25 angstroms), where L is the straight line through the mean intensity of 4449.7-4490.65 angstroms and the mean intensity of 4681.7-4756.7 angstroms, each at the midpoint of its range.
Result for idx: -0.03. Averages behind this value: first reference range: 41.3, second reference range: 45.7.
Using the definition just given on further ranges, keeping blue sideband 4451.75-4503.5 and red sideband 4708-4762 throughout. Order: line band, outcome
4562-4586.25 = -0.023 mag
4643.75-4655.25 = 0.049 mag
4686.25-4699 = 0.042 mag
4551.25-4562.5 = -0.054 mag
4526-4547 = 0.032 mag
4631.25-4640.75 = -0.030 mag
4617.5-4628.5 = -0.100 mag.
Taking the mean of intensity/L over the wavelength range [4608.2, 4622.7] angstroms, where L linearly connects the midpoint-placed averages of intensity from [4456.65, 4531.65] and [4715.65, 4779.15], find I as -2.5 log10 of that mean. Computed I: -0.066 mag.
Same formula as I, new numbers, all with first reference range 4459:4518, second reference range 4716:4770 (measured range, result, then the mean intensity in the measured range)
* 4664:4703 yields 0.066 mag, 43.6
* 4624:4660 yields 0.003 mag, 45.7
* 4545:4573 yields -0.011 mag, 45.2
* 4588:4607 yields 0.016 mag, 44.6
